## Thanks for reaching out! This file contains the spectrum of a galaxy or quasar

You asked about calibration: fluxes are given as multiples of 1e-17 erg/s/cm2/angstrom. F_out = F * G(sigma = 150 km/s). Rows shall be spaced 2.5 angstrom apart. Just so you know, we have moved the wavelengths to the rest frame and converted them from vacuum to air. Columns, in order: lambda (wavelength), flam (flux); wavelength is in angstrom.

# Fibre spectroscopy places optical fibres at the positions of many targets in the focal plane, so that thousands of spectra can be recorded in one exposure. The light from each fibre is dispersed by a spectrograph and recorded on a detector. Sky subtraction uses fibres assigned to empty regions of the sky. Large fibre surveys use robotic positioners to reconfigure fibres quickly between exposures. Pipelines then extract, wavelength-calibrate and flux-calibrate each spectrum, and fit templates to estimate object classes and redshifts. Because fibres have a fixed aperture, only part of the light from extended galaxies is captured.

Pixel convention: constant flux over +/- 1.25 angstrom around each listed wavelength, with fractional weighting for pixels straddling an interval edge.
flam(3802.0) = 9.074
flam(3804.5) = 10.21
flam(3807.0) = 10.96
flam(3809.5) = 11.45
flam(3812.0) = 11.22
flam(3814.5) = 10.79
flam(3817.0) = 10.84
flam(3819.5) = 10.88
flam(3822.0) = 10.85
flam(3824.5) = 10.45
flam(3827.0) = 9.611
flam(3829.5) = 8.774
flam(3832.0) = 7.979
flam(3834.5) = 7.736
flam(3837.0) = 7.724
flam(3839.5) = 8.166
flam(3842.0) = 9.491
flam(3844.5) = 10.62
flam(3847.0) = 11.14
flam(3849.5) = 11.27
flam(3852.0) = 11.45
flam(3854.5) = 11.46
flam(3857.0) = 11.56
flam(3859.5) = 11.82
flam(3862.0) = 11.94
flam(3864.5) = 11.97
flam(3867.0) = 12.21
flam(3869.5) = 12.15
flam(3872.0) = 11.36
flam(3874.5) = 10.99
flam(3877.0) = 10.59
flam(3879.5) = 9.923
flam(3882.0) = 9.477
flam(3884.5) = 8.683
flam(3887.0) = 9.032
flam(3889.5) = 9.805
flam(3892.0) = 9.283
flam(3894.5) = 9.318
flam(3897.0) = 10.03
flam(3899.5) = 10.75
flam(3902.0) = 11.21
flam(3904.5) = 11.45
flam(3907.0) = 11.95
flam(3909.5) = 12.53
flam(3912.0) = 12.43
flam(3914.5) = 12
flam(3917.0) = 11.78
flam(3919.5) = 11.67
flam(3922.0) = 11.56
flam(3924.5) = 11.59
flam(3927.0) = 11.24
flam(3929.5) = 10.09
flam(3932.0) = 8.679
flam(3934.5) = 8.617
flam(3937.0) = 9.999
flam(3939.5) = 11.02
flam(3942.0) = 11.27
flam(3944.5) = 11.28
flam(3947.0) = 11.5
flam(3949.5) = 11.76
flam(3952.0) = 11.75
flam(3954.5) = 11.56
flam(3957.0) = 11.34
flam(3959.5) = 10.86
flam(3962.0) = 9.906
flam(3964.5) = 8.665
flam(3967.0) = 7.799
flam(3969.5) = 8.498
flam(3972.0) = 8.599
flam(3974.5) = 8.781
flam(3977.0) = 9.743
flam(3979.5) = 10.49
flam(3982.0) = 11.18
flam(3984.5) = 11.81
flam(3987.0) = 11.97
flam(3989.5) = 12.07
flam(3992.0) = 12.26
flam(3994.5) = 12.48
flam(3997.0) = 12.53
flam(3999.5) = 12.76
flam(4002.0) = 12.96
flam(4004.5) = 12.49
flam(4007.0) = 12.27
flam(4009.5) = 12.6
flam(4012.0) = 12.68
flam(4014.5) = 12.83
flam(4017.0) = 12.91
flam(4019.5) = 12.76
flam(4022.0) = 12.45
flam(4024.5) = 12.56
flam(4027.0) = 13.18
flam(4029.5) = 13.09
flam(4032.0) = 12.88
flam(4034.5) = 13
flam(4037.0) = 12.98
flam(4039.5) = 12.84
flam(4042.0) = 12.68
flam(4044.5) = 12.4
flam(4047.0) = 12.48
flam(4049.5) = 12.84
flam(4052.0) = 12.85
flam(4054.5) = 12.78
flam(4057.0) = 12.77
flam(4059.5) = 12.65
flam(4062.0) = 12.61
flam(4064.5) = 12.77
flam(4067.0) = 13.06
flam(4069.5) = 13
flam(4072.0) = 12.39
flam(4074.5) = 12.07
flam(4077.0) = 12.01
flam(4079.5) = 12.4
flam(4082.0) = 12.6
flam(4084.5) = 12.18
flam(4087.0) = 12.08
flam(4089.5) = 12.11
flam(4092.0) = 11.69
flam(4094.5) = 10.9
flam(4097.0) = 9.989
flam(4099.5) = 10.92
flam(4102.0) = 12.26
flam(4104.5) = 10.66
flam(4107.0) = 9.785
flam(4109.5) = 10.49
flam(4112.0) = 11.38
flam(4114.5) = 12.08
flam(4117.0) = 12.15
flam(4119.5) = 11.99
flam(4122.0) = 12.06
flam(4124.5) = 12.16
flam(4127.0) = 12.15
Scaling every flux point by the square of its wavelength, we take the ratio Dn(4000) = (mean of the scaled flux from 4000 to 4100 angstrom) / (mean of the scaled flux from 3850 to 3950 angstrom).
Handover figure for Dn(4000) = 1.2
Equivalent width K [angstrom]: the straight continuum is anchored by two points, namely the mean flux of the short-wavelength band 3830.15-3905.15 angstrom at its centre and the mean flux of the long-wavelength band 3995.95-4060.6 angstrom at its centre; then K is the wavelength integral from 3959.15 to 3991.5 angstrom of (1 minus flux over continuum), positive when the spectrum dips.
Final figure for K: 5.1 angstrom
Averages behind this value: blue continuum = 10.3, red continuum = 12.7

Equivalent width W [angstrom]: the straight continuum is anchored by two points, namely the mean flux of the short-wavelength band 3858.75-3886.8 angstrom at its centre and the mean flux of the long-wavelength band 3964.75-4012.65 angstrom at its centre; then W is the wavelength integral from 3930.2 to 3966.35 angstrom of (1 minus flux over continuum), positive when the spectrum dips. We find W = 1.8 angstrom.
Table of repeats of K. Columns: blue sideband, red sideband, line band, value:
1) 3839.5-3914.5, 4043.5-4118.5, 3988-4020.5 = -2.8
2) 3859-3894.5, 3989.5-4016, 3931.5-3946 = 1.7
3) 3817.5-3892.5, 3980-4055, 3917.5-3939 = 1.5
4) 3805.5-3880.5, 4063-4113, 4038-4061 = -2.3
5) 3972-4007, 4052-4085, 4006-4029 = -1.5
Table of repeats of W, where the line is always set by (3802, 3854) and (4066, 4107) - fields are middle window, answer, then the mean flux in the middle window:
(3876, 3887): 0.9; 9.58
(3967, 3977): 2.2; 8.66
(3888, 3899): 0.9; 9.67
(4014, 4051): -4.3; 12.8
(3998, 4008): -1.2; 12.6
